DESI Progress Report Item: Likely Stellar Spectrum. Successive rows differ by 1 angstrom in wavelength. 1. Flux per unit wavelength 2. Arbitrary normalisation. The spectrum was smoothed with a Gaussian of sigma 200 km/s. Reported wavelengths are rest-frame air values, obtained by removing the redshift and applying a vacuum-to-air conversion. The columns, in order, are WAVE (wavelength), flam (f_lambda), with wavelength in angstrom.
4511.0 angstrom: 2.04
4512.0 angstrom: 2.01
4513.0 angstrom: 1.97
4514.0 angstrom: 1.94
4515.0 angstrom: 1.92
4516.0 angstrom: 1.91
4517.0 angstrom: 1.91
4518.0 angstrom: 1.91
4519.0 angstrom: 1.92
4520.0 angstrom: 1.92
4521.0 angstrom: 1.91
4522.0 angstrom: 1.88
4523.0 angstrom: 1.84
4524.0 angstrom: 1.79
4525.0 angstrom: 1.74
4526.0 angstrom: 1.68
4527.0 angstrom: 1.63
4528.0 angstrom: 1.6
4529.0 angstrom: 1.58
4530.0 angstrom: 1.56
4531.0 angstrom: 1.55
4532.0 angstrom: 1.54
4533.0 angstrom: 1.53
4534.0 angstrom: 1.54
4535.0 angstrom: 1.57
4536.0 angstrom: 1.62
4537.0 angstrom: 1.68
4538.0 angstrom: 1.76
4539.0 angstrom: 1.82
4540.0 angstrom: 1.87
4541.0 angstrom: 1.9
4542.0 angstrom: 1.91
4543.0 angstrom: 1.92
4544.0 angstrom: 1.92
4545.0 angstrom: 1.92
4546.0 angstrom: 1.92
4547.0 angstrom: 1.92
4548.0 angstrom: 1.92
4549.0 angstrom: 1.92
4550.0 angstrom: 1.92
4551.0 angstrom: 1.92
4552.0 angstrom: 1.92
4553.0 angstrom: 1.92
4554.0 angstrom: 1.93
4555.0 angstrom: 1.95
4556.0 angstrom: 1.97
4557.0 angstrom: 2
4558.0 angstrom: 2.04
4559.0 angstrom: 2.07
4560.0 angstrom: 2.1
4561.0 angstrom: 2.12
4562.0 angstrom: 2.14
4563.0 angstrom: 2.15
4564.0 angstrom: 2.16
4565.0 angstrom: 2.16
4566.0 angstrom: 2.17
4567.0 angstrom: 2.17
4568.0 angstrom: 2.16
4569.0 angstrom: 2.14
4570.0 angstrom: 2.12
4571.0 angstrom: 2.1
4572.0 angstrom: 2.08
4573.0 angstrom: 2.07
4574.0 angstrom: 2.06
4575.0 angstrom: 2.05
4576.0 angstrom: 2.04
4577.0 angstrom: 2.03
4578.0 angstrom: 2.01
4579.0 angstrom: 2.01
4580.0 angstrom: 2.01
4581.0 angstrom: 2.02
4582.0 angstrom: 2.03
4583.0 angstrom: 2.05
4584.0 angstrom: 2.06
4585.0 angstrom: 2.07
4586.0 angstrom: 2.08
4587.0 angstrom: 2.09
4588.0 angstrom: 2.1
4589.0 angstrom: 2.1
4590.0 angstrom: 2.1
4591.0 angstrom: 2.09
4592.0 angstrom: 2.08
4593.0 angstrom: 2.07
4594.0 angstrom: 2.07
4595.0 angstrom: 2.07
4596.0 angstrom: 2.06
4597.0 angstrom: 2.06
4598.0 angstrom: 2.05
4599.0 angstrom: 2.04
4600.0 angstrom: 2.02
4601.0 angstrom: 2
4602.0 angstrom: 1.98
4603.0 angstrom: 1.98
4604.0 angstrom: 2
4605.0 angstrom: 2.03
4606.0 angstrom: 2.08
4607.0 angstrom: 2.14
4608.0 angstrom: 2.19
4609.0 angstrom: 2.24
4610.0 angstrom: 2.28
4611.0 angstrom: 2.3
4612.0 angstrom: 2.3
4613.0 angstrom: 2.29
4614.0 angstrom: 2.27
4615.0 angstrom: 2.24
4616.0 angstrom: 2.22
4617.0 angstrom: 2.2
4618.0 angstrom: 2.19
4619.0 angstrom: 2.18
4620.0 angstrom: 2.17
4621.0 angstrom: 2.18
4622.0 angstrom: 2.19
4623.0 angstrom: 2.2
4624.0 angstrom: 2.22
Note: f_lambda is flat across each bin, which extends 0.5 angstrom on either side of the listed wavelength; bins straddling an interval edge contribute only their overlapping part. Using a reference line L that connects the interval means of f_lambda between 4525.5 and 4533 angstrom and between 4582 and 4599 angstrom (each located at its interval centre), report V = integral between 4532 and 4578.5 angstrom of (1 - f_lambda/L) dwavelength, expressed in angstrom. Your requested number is -4.2 angstrom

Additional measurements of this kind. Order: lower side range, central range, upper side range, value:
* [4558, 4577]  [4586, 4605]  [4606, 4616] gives 1.2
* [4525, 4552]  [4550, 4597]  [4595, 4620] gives -2.7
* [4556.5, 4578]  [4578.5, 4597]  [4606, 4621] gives 0.8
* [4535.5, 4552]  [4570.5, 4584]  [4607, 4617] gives 0.1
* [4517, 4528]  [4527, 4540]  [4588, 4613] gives 1.6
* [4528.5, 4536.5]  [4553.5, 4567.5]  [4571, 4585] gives -1.7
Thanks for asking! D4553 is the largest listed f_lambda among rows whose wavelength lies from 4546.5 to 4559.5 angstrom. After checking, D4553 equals 2.07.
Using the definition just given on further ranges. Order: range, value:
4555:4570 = 2.17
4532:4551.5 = 1.92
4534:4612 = 2.3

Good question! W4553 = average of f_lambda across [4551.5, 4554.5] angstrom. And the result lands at 1.92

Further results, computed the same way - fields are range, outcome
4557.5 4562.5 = 2.09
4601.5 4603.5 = 1.98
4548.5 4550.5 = 1.92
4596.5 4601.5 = 2.03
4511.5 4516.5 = 1.95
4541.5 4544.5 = 1.92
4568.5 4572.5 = 2.11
